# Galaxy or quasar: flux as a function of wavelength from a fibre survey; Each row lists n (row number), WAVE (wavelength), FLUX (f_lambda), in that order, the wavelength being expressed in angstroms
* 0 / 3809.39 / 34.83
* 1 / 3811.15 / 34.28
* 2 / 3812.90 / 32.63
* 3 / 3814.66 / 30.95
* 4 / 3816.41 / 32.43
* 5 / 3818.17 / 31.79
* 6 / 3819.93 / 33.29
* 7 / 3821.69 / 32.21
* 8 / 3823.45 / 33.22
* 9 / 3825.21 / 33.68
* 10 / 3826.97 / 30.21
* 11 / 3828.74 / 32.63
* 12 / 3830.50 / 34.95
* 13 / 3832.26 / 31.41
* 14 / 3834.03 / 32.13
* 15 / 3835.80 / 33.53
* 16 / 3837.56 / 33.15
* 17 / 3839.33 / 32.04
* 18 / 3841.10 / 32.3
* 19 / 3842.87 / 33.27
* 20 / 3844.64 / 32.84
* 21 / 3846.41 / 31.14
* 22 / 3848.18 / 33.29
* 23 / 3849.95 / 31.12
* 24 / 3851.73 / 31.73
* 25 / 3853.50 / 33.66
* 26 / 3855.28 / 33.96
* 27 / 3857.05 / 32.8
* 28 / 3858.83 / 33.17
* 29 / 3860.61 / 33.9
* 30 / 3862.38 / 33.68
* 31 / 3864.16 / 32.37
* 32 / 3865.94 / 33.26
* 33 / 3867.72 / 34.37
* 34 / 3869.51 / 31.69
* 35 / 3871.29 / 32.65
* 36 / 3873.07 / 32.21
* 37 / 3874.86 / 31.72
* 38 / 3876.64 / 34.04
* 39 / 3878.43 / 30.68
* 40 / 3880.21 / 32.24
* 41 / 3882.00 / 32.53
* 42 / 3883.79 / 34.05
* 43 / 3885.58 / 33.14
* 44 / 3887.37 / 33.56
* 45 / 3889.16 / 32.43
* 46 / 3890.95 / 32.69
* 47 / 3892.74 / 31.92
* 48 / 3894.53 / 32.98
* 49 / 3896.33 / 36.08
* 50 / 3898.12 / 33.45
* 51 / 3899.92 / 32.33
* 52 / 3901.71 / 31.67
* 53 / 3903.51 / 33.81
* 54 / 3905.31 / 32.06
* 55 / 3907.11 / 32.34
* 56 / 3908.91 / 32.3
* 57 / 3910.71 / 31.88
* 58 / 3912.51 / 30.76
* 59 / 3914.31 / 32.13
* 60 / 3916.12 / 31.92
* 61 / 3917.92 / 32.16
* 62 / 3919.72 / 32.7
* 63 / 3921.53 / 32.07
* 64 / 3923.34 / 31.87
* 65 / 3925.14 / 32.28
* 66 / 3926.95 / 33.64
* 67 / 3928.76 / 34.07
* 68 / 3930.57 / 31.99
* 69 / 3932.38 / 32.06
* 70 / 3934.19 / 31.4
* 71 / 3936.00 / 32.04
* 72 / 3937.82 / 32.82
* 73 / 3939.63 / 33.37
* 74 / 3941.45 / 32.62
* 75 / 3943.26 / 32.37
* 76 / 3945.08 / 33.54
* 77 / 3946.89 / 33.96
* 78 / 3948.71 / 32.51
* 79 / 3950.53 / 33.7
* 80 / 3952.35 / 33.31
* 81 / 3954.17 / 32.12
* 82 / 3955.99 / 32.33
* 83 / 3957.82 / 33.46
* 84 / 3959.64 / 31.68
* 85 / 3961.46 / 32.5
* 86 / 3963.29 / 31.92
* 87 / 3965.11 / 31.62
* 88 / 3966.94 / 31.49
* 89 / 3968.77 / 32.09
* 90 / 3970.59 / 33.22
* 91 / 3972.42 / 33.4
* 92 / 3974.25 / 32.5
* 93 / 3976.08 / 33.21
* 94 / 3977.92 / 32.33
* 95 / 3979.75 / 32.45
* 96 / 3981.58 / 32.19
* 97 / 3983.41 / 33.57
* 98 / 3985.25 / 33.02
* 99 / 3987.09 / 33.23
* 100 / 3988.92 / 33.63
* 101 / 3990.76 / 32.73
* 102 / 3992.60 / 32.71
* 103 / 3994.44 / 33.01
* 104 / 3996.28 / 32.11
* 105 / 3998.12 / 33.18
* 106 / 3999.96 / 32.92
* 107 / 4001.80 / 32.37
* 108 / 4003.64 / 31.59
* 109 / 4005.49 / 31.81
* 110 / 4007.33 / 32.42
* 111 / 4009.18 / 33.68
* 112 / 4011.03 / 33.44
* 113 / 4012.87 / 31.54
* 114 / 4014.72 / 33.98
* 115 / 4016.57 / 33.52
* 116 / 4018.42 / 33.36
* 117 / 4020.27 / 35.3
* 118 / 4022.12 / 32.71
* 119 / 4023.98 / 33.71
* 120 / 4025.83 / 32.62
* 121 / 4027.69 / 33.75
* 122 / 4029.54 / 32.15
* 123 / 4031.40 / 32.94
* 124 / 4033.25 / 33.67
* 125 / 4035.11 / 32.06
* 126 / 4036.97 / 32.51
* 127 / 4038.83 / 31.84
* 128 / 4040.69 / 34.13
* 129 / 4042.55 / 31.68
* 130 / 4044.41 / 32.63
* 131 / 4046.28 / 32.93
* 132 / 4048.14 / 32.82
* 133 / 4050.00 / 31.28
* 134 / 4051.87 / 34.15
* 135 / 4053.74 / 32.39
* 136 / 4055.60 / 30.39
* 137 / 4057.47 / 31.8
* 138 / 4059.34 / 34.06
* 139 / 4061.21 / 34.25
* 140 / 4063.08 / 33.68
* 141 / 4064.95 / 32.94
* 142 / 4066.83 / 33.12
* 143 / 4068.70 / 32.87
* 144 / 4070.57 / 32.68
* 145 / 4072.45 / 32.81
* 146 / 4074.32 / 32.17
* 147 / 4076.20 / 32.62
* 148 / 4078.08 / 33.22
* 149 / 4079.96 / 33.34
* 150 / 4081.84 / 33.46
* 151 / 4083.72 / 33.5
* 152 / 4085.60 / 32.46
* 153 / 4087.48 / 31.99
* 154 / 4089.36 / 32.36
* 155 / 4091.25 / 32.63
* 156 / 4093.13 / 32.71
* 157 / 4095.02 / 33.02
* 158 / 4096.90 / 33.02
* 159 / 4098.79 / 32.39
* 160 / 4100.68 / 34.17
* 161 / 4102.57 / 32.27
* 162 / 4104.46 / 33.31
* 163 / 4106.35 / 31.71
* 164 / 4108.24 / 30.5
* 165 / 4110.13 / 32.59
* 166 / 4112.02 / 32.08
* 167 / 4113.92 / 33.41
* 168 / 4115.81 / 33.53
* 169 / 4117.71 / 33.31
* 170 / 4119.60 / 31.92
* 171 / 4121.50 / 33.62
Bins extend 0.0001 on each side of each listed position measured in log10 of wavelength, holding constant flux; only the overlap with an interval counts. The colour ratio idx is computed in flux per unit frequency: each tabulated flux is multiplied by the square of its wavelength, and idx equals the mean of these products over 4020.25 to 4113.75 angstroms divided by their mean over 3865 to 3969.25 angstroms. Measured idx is 1.08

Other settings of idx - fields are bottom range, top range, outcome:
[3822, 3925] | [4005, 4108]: 1.10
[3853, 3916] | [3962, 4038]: 1.06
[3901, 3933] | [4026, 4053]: 1.08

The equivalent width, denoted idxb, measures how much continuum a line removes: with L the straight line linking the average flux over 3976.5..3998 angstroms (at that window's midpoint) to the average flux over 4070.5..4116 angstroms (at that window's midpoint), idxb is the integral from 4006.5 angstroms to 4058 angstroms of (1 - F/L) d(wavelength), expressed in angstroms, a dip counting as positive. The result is -0.1 angstroms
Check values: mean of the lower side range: 32.8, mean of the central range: 32.8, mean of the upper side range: 32.7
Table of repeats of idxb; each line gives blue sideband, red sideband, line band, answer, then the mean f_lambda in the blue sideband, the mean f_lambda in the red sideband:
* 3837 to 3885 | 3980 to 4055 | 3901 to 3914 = 0.26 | 32.7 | 32.9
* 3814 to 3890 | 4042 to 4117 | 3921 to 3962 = 0.02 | 32.7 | 32.7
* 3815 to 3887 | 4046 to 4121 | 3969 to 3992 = -0.14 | 32.7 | 32.8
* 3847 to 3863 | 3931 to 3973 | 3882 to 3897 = -0.19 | 33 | 32.6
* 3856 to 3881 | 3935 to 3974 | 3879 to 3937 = 0.29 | 32.8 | 32.7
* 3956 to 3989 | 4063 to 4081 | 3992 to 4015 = 0.04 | 32.6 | 32.9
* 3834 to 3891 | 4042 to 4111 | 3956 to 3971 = 0.24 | 32.8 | 32.7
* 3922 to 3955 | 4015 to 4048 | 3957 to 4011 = 0.43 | 32.8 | 33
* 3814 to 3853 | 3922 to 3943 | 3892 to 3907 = -0.23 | 32.4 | 32.5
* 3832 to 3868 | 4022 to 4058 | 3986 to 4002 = -0.12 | 32.8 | 32.6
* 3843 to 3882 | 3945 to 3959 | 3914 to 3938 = 0.44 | 32.7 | 33.1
